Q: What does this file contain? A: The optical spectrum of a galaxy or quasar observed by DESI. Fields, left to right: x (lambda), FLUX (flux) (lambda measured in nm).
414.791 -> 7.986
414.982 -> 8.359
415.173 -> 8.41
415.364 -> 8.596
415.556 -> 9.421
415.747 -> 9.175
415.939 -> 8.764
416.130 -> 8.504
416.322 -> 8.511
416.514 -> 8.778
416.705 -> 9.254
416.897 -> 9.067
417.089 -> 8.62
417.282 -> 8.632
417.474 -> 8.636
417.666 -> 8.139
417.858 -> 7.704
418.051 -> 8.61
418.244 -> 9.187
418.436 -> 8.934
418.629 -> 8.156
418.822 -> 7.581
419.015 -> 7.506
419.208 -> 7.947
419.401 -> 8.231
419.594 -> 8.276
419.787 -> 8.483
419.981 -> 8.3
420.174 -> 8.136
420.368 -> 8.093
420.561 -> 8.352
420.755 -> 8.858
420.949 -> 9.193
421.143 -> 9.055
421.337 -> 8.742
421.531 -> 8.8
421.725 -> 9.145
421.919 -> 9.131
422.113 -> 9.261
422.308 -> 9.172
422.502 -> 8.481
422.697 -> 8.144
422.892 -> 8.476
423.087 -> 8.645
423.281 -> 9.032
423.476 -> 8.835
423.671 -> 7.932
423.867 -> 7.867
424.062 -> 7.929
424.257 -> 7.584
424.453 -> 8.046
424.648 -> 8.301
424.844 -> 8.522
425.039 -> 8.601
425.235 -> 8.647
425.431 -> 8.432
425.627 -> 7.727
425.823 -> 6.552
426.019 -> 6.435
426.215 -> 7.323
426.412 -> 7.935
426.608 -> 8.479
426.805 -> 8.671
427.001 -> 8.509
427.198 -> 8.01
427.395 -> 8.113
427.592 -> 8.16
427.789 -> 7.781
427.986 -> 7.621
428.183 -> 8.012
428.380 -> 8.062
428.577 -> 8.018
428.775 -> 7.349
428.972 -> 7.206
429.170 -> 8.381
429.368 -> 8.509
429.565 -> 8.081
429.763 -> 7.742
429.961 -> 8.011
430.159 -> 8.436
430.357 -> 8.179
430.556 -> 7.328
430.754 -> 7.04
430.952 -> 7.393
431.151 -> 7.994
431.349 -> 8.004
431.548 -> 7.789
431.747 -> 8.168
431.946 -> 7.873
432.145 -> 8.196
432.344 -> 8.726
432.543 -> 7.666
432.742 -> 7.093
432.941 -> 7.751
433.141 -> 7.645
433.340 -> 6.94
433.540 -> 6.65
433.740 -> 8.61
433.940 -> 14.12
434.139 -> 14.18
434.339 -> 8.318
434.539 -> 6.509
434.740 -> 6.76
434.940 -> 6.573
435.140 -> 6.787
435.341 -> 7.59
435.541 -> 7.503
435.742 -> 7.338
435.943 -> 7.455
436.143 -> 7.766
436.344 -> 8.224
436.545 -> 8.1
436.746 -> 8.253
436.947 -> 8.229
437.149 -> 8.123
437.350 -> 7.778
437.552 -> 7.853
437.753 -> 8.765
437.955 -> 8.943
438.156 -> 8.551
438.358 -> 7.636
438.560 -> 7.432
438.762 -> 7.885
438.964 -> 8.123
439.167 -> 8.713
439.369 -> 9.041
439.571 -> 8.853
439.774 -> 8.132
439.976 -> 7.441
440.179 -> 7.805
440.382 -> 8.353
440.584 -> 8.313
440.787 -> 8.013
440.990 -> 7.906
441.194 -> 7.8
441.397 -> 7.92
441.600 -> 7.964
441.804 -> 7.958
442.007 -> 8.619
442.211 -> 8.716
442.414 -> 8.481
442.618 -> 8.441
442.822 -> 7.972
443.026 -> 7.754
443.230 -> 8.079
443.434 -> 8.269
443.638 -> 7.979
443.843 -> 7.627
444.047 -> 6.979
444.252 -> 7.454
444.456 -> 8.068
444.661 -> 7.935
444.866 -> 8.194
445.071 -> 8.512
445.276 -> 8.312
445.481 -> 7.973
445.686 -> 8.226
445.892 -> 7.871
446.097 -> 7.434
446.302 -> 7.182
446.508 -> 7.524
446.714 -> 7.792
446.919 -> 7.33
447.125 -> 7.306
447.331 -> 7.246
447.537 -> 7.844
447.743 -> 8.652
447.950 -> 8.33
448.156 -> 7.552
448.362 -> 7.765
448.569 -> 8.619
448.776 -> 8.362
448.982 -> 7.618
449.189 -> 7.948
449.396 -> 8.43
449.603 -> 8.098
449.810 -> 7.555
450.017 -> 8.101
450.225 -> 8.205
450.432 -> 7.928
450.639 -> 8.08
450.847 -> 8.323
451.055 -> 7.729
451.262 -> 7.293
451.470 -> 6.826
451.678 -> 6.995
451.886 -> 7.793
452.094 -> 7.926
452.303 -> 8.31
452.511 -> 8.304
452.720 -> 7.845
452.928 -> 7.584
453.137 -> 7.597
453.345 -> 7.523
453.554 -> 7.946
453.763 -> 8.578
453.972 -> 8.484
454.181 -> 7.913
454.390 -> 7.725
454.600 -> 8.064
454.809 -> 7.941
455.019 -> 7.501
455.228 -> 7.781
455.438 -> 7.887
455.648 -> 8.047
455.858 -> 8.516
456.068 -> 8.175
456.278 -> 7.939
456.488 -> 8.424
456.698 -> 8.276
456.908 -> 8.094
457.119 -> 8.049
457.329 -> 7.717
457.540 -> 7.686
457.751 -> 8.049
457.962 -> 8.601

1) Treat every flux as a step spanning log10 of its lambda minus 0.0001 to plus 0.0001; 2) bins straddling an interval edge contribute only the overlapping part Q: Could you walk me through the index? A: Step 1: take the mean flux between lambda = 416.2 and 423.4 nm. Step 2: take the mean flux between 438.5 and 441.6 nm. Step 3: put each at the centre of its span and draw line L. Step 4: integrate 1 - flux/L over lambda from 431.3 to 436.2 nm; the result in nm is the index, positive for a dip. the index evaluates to 0.11 nm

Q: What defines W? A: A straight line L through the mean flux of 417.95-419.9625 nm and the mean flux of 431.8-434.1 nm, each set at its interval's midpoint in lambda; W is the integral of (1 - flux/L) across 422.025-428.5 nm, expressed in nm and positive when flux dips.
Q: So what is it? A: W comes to 0.16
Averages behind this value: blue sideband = 8.29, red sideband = 8.45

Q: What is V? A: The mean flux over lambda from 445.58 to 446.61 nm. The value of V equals 7.65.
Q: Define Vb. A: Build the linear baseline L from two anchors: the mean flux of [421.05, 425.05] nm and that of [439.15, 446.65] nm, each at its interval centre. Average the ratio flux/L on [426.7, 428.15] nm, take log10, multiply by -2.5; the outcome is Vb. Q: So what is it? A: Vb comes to 0.04 mag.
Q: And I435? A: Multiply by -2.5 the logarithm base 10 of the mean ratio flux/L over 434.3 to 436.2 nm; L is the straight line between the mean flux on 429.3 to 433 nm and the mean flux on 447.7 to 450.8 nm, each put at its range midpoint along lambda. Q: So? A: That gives 0.103 mag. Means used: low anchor 7.89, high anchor 8.08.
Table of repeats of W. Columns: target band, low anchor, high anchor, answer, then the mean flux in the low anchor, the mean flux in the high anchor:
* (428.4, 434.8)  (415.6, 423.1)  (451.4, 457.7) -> 0.15 nm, 8.59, 7.92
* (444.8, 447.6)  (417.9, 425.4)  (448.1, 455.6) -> 0.09 nm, 8.47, 7.9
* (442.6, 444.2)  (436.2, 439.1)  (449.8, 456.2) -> 0.04 nm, 8.13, 7.89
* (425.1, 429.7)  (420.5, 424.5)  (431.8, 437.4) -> 0.27 nm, 8.61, 8.1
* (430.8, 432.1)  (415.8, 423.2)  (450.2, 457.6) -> 0.08 nm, 8.57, 7.92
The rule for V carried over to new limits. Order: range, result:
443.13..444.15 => 7.78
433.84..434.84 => 9.98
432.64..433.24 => 7.5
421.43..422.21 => 9.09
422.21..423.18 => 8.58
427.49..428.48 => 7.93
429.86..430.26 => 8.22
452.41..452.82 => 8.06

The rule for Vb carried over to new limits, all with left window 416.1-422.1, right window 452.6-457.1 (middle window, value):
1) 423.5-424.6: 0.068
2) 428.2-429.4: 0.067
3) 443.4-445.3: 0.034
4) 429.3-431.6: 0.067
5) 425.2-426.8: 0.098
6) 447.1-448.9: 0.015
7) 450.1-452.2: 0.047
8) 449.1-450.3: 0.003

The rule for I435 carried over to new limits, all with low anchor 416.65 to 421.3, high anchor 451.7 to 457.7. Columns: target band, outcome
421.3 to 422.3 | -0.08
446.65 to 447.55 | 0.09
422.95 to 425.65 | 0.01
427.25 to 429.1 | 0.07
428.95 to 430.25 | 0.03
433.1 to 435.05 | -0.05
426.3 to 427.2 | 0.00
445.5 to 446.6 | 0.06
